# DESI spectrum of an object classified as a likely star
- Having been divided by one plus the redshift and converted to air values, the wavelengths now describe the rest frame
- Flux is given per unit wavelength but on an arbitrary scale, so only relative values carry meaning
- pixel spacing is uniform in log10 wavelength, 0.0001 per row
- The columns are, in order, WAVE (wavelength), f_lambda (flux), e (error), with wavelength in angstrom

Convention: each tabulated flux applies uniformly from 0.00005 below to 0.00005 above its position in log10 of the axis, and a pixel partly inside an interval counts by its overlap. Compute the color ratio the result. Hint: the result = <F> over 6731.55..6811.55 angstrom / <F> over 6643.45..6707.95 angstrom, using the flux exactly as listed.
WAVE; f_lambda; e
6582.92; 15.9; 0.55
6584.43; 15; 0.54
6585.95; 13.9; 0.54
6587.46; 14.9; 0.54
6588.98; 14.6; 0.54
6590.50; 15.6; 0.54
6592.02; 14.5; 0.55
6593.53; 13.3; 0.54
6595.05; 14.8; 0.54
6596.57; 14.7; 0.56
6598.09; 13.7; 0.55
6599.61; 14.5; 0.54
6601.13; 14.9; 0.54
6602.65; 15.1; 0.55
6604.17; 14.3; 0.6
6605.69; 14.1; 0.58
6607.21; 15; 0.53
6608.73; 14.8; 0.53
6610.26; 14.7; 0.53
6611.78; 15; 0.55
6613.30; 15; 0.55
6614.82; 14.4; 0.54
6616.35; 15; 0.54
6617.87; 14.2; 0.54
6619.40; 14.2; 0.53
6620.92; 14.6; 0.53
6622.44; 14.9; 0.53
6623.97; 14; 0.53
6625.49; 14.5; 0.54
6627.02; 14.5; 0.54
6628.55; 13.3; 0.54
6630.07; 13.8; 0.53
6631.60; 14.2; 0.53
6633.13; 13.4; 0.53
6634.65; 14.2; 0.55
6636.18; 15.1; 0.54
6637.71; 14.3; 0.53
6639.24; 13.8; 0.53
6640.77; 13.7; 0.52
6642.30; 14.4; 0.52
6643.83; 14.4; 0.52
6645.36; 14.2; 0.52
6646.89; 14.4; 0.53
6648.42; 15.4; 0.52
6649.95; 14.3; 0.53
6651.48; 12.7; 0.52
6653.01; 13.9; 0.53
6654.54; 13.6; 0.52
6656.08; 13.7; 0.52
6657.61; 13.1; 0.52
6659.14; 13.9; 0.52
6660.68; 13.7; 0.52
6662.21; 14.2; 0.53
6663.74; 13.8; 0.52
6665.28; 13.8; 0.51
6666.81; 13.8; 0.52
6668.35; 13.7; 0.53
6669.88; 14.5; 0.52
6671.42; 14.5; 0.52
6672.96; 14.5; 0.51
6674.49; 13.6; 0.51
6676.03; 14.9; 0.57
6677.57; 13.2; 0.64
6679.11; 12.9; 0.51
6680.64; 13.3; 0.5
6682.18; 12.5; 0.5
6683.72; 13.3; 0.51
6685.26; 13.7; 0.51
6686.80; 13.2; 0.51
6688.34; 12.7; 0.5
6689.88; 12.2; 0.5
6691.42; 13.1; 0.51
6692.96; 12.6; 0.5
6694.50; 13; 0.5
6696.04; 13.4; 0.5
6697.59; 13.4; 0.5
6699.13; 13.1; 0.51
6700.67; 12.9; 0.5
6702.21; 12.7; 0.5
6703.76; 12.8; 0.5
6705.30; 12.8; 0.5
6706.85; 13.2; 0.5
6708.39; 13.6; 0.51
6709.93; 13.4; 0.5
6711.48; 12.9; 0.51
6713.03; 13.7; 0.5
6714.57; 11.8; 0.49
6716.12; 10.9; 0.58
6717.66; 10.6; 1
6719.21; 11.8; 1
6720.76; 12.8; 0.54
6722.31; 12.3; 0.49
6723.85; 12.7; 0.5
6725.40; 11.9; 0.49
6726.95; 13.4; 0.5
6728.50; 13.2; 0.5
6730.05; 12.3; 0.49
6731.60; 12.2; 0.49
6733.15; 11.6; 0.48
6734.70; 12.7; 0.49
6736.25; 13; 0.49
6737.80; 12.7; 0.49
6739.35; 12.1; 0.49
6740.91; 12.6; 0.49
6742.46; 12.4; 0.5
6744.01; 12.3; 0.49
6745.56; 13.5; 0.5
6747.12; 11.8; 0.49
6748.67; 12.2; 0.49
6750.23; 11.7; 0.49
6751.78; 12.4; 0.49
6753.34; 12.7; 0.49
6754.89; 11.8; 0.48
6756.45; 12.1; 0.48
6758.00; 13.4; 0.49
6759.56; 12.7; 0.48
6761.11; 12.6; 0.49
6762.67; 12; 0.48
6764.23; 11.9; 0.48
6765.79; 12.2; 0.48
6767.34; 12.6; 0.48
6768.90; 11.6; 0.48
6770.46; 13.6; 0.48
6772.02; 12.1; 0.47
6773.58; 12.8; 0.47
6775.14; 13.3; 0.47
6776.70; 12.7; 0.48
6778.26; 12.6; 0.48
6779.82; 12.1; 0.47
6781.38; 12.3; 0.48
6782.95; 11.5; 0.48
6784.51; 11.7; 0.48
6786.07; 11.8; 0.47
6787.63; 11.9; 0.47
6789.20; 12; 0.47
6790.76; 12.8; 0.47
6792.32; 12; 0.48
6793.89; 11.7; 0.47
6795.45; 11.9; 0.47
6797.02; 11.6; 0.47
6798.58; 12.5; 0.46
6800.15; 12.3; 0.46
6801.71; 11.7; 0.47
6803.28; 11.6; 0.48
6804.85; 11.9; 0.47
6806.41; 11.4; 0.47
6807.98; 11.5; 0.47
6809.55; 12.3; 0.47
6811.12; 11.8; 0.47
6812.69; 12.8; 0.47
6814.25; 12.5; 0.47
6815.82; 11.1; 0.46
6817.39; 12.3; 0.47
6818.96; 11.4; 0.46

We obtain 0.9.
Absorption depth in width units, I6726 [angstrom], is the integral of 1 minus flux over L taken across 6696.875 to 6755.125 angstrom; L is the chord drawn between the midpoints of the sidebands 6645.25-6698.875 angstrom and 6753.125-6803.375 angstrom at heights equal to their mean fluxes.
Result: 1.8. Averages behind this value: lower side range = 13.6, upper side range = 12.2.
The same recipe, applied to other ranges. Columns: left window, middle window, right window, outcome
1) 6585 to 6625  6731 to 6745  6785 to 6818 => 0.4 angstrom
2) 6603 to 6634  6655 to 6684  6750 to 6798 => -0.1 angstrom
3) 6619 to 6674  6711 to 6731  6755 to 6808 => 1.1 angstrom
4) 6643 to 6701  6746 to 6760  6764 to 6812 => 0.3 angstrom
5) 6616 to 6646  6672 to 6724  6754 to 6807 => 1.5 angstrom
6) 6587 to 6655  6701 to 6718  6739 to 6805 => 0.6 angstrom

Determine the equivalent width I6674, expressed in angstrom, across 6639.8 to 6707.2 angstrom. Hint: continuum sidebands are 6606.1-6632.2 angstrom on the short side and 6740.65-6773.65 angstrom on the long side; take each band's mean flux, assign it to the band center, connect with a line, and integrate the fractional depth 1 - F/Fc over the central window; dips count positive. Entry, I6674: 0.47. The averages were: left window 14.5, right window 12.4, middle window 13.6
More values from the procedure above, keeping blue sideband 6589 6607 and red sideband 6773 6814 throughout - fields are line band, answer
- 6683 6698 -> 0.36 angstrom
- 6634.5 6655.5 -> -0.34 angstrom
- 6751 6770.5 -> 0.18 angstrom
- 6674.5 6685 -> 0.10 angstrom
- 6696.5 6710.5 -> 0.12 angstrom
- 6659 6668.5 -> -0.10 angstrom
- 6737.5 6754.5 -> 0.41 angstrom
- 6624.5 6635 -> 0.11 angstrom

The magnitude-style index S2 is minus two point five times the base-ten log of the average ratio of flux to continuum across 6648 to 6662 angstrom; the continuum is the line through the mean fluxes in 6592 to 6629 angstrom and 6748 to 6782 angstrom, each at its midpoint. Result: 0.01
